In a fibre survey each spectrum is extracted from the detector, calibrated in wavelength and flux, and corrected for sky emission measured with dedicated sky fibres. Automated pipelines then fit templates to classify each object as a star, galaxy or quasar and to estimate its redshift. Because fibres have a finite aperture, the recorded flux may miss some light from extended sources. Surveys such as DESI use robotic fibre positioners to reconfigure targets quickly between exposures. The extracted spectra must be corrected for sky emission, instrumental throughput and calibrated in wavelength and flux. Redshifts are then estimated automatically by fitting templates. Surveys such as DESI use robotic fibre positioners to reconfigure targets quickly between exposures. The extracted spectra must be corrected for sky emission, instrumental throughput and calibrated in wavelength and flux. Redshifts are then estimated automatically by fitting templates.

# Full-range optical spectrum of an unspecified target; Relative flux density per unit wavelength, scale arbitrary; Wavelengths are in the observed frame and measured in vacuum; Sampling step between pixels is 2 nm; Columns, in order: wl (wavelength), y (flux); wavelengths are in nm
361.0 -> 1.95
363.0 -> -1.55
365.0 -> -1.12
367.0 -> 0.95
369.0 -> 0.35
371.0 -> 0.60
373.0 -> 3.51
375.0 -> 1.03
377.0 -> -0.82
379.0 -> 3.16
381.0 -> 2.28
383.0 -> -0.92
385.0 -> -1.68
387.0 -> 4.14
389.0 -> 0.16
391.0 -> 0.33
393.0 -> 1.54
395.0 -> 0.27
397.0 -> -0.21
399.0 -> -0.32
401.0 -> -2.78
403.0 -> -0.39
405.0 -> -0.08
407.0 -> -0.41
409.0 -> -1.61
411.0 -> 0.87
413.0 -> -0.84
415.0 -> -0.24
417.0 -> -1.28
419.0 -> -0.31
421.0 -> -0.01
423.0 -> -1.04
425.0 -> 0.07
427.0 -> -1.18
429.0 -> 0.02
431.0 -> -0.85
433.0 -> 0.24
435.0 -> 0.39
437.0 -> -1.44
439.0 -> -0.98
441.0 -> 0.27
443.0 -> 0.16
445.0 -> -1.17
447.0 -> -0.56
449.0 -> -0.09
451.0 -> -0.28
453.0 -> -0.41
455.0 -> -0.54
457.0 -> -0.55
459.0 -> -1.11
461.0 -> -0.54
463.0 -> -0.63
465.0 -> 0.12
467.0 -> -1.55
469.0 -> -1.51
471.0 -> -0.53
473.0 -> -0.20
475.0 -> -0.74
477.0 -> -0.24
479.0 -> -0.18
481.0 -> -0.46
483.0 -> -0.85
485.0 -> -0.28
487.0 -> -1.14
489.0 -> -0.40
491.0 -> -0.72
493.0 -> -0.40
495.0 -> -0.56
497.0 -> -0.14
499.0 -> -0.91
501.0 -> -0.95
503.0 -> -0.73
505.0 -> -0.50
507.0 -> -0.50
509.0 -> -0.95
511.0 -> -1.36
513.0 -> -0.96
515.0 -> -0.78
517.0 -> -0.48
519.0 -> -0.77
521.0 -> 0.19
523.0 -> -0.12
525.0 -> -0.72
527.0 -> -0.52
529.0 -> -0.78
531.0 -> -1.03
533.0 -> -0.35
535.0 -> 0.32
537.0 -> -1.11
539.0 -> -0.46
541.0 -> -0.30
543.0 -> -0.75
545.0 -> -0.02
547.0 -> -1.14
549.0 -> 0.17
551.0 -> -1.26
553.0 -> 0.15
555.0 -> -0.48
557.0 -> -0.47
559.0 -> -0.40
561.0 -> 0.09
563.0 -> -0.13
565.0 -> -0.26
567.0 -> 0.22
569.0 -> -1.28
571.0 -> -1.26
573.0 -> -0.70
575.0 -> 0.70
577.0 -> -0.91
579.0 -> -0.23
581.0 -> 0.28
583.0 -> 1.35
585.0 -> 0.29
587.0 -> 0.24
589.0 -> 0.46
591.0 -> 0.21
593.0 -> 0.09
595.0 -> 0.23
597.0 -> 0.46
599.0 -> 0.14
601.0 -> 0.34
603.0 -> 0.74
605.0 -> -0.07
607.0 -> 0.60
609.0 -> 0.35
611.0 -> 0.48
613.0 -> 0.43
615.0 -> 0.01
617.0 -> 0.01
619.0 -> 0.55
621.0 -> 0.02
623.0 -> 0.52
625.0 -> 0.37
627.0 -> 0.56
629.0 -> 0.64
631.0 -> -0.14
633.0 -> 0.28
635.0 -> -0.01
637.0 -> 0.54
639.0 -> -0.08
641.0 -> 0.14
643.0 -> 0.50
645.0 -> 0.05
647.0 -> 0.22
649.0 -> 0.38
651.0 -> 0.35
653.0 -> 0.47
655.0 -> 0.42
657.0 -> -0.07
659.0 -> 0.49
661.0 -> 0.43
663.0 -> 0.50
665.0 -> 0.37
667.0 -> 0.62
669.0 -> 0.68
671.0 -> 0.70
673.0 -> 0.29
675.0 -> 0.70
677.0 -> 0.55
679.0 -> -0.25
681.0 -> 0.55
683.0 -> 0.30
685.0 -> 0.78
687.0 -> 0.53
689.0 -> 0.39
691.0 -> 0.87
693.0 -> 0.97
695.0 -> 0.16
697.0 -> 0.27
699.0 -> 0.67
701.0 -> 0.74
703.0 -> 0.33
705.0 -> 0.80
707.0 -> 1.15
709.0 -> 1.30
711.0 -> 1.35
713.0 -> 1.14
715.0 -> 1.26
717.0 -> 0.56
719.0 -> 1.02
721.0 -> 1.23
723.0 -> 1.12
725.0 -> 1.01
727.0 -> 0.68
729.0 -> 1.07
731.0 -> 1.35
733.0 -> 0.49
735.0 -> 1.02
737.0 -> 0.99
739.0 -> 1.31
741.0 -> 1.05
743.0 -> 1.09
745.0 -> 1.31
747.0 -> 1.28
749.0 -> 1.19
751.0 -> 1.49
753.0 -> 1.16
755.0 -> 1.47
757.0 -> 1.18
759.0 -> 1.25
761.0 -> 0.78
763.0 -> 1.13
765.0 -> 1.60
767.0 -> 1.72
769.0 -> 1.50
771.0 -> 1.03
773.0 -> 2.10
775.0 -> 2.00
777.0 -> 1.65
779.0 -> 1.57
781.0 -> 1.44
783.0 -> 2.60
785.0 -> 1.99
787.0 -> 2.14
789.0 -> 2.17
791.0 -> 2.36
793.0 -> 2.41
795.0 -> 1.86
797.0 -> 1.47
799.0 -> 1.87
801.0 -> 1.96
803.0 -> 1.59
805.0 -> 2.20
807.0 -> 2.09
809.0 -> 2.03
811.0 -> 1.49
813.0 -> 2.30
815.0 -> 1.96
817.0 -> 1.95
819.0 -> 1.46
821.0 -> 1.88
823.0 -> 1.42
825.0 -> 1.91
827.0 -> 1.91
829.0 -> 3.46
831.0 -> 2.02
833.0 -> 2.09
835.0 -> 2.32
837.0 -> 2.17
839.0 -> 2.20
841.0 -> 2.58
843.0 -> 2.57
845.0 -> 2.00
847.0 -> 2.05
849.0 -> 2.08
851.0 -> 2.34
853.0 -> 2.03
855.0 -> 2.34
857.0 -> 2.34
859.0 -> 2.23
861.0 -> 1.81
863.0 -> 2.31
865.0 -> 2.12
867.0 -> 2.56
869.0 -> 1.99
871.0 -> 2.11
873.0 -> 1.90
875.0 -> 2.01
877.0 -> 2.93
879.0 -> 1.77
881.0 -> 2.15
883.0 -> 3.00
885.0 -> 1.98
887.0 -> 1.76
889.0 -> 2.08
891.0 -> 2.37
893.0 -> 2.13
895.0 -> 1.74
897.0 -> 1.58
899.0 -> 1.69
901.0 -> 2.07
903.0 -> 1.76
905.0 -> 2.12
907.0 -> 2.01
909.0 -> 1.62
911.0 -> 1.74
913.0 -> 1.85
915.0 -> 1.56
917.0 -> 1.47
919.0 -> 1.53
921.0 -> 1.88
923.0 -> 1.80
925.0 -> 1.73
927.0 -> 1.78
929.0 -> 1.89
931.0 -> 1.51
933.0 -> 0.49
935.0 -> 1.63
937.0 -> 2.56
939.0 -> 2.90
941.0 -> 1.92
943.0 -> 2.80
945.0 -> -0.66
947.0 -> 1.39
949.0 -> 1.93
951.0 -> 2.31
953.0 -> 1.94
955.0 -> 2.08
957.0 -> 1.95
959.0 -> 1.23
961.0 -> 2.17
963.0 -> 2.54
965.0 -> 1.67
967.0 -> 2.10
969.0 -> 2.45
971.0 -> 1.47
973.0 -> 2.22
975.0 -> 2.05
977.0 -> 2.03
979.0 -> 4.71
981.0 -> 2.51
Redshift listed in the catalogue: 0.771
